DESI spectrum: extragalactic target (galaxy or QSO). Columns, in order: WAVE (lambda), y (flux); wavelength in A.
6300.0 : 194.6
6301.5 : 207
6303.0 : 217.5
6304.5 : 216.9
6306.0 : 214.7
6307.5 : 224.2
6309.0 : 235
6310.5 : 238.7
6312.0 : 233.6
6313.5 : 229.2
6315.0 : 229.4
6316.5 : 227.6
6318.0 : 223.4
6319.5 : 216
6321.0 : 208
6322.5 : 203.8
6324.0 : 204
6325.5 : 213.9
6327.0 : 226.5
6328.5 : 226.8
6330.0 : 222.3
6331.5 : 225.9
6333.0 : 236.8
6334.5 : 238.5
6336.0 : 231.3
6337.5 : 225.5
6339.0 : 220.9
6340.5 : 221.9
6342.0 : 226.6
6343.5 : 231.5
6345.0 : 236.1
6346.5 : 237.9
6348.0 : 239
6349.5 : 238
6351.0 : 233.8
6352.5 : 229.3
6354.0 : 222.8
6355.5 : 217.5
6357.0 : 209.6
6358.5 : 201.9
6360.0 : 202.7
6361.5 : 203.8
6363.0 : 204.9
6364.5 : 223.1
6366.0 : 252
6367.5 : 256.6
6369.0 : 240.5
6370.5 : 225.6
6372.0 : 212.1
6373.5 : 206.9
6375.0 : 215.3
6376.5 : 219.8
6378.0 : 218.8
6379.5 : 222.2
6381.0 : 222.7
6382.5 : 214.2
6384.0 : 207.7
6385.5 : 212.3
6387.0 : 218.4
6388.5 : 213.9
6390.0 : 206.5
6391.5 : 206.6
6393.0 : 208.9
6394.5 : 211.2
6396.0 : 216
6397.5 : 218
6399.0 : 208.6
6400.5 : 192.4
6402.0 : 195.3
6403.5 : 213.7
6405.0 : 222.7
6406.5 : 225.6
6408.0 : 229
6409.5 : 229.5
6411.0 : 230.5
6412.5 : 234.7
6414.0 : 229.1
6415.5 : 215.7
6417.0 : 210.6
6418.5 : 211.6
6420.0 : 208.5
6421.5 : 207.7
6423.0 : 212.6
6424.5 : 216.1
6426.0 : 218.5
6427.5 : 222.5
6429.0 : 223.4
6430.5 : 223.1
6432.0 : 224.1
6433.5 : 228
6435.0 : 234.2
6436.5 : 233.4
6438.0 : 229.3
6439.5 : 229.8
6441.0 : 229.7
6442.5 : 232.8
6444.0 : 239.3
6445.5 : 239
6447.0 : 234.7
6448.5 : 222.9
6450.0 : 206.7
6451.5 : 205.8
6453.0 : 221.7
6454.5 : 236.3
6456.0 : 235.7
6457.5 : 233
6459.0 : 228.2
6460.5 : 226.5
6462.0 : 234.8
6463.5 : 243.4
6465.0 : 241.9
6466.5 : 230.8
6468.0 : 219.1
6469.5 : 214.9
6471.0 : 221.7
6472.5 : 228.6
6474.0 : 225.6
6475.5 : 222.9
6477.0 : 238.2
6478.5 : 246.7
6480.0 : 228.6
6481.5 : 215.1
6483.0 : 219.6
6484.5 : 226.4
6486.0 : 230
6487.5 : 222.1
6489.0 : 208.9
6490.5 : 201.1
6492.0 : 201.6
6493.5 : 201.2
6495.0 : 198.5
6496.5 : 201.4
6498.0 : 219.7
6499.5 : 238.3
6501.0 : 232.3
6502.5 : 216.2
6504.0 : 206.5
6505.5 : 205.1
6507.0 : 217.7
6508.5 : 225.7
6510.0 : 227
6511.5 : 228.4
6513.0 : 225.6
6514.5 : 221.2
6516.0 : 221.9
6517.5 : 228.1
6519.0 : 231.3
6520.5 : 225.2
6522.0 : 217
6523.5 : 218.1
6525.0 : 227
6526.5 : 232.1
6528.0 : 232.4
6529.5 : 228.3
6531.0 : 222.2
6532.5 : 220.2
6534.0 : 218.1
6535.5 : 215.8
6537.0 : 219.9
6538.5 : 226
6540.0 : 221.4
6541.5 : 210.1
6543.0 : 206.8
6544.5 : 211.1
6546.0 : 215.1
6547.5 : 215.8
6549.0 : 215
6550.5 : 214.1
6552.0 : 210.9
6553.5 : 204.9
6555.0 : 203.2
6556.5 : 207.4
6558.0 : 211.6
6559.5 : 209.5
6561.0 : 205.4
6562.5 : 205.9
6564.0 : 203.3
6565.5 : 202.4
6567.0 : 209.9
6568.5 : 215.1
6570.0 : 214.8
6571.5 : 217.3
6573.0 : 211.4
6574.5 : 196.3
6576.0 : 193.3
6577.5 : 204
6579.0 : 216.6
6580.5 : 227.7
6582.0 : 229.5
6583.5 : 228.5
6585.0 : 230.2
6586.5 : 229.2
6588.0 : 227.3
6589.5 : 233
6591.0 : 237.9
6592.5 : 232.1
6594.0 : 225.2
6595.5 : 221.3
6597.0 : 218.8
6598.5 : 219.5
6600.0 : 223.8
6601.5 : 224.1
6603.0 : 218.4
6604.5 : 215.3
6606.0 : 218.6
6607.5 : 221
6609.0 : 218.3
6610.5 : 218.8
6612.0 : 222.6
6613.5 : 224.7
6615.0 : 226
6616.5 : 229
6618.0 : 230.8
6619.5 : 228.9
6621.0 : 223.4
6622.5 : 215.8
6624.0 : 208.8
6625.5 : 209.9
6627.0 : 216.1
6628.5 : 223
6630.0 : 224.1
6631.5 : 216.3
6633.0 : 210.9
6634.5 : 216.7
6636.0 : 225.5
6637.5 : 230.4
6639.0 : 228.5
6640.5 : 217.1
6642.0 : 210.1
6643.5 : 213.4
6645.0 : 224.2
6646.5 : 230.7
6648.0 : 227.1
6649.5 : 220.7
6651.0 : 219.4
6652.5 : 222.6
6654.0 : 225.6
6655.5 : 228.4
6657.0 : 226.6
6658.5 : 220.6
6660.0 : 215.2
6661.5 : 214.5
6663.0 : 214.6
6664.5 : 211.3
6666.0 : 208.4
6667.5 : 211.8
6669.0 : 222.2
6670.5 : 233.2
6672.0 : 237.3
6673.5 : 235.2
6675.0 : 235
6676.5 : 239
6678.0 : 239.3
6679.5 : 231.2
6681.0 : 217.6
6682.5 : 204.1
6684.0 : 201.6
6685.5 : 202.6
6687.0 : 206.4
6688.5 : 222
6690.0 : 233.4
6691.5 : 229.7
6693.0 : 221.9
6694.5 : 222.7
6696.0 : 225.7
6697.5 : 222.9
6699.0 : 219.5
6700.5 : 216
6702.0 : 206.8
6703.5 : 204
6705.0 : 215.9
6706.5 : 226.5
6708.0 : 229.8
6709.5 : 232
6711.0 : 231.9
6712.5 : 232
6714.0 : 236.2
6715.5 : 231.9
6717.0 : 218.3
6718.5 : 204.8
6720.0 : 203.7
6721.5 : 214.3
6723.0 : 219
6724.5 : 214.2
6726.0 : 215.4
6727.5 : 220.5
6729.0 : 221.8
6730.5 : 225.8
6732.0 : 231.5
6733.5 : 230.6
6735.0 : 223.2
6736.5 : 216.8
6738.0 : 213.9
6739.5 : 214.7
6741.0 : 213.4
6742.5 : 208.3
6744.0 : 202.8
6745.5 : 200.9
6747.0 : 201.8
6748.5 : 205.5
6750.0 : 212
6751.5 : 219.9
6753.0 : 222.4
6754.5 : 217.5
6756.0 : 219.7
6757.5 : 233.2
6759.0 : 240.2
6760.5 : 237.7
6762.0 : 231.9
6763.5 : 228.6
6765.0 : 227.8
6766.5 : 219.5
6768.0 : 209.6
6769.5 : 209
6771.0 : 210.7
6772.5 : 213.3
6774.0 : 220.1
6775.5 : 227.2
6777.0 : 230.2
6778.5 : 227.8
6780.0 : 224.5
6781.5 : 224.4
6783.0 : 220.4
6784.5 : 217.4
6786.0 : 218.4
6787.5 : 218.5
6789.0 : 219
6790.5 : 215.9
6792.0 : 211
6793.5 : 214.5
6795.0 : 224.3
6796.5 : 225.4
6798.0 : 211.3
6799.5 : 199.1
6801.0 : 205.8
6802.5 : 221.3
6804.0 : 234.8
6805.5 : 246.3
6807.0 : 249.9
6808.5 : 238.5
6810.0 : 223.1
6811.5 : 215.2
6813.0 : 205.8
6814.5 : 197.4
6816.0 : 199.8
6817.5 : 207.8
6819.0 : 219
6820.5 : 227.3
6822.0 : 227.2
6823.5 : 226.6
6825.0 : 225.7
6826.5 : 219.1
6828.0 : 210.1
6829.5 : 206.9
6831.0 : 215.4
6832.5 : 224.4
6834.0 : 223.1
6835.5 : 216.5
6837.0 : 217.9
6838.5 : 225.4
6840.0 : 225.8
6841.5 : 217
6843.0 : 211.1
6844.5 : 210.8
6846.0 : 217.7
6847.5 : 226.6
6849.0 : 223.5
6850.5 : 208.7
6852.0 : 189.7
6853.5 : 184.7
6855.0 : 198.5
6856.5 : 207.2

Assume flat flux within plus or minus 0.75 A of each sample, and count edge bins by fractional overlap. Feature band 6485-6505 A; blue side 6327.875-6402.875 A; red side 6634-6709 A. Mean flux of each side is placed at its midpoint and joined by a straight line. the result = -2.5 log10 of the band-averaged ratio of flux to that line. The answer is 0.04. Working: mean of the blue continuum 221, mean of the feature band 214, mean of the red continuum 221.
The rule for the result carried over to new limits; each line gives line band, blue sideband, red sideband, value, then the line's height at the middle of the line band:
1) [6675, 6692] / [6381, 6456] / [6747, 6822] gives -0.005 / 220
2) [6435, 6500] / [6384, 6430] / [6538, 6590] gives -0.049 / 215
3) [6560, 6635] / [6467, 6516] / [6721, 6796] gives 0.004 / 220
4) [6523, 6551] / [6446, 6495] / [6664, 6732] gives 0.018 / 223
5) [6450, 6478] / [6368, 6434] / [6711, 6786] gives -0.050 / 218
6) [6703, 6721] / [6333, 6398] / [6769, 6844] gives -0.013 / 220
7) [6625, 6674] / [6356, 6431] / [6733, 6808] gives -0.010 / 219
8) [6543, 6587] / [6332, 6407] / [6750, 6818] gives 0.042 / 221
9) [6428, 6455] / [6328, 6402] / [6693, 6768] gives -0.032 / 221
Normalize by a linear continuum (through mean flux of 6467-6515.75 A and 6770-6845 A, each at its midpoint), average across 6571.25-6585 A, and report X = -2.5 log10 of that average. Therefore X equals 0.03 mag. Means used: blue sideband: 220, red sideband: 219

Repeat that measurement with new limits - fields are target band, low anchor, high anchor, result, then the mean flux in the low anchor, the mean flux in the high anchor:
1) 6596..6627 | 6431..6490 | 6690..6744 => 0.013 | 228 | 220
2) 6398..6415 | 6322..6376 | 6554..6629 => 0.017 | 224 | 218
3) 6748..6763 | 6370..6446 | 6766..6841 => -0.025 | 219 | 219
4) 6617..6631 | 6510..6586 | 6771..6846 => -0.013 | 217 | 219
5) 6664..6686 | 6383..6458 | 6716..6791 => -0.016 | 220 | 219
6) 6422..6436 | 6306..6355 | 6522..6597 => 0.000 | 227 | 217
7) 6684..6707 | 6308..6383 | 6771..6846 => 0.014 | 224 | 219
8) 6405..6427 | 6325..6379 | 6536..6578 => 0.001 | 225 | 210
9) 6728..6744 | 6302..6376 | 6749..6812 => 0.016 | 224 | 222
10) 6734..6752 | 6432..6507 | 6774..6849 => 0.047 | 224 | 220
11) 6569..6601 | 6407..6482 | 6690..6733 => 0.014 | 226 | 222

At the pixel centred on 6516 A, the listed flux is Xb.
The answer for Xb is 221.9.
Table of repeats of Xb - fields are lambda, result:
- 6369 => 240.5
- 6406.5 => 225.6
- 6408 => 229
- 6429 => 223.4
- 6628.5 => 223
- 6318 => 223.4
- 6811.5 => 215.2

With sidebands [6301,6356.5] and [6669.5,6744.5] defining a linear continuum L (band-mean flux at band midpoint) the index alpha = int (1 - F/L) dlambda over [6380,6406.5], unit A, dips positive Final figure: 1.5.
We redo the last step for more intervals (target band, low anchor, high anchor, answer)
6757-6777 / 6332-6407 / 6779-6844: -0.4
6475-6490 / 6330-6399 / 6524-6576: -0.6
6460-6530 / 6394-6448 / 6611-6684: -0.3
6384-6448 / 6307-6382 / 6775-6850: 1.0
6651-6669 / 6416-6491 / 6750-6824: 0.3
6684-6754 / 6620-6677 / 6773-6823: 0.8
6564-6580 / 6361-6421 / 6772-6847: 0.8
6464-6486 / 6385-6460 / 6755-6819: -0.7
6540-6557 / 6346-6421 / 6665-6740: 0.7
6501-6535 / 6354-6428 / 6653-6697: -0.5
